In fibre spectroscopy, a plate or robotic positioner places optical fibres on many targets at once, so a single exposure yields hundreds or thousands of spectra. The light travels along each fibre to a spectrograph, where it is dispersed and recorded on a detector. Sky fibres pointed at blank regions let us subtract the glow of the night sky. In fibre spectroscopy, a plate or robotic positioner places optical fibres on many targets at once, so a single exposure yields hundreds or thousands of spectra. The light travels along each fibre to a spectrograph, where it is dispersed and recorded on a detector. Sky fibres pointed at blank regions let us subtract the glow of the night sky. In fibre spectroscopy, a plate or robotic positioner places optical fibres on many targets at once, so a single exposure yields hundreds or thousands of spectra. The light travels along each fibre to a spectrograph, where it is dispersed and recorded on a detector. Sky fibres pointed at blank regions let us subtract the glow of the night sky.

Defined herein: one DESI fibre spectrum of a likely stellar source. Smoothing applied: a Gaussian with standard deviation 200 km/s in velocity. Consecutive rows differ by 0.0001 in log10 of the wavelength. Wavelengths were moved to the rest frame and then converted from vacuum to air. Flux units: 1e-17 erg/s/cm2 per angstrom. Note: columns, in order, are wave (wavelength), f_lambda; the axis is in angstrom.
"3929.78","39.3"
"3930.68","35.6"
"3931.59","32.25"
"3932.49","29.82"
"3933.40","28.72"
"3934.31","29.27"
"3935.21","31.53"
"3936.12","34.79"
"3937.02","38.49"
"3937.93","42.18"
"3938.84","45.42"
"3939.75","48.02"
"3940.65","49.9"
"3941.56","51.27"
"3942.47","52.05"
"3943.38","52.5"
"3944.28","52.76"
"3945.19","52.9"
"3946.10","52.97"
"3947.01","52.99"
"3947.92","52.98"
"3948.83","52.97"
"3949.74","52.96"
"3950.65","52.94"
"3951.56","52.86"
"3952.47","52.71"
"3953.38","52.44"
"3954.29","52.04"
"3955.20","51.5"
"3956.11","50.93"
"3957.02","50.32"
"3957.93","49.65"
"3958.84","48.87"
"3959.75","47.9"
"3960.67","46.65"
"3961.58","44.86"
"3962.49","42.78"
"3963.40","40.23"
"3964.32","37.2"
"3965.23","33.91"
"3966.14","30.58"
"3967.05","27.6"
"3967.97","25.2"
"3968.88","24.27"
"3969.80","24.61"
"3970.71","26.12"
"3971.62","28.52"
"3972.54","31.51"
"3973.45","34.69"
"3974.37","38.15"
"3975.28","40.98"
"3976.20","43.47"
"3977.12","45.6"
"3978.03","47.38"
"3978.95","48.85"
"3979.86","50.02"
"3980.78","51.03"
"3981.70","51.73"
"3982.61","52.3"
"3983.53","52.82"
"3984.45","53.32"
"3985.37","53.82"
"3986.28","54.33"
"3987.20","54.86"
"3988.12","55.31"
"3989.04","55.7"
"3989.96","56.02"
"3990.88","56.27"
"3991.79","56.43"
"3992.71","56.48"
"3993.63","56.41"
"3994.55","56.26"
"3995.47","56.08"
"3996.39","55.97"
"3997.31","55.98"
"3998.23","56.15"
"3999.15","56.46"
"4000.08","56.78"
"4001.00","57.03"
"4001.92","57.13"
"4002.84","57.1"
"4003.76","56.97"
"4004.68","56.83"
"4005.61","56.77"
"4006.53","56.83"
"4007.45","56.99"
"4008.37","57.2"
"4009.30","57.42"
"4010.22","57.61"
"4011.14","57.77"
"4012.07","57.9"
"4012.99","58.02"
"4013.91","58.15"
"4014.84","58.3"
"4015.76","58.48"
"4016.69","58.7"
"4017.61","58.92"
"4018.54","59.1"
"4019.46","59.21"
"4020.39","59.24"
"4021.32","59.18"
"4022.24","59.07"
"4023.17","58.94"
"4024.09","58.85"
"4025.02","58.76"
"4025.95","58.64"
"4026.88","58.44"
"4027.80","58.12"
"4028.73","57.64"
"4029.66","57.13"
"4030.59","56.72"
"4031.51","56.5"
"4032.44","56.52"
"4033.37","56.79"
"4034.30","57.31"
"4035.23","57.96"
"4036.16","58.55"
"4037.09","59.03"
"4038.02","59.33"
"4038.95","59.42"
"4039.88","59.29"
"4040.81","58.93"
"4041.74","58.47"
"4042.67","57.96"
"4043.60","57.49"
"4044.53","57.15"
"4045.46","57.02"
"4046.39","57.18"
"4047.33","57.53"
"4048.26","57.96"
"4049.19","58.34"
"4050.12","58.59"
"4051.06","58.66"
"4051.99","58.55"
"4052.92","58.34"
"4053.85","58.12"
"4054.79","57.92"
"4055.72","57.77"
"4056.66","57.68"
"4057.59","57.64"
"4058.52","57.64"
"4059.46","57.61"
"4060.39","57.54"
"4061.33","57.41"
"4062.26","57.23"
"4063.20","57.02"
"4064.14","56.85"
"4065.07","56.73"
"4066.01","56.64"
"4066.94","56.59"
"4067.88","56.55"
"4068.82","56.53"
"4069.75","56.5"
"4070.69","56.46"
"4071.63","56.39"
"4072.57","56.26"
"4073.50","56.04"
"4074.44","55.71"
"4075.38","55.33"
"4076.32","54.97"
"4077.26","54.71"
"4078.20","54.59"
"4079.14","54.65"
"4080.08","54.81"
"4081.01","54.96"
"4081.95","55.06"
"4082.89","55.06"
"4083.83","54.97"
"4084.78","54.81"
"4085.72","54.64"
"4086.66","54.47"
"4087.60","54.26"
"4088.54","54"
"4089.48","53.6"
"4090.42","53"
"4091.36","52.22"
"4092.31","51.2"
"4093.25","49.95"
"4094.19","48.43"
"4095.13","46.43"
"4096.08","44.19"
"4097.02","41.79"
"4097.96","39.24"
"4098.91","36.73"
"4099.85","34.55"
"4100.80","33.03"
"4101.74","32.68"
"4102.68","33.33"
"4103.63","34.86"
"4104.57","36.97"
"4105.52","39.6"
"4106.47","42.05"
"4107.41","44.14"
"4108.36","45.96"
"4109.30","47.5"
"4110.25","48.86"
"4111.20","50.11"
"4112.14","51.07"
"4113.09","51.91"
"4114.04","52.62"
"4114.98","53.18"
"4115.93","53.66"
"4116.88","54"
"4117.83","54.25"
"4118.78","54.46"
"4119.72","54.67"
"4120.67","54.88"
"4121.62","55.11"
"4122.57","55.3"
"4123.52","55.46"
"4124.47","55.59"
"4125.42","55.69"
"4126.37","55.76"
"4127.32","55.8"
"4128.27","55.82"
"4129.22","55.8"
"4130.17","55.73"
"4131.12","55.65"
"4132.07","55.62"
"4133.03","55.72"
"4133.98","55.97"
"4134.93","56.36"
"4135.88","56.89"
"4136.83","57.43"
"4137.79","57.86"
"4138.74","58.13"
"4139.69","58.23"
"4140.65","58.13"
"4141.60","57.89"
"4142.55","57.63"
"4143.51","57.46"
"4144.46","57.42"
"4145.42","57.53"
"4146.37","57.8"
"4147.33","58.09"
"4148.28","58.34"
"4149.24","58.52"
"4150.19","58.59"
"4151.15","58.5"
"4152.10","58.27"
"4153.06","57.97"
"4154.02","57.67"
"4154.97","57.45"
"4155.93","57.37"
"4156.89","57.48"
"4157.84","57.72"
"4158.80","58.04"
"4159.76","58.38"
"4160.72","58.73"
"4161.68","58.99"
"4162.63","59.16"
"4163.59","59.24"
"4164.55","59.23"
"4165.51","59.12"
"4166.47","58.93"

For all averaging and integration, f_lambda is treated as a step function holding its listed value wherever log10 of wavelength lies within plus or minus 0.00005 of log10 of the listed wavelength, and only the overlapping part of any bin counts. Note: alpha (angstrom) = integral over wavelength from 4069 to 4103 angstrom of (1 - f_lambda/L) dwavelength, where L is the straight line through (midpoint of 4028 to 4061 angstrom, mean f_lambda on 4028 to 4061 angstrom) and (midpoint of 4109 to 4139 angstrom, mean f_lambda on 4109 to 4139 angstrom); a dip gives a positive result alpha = 3.54 angstrom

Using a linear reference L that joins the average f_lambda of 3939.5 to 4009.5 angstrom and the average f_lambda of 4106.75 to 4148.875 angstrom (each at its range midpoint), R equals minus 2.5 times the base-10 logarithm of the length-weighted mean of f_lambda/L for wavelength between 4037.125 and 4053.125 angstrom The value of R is -0.129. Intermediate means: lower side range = 49.1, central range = 58.3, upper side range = 54.9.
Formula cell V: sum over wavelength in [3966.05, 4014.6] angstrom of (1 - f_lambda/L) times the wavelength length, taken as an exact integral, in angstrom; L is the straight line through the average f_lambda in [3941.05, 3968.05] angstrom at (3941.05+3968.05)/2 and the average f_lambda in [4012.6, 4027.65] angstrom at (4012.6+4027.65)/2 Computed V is 3.6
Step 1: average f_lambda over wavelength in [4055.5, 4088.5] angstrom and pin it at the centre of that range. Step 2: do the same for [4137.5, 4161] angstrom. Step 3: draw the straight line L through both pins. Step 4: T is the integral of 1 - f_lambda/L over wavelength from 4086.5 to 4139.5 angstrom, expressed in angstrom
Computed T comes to 6.5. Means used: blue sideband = 56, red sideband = 58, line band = 50.1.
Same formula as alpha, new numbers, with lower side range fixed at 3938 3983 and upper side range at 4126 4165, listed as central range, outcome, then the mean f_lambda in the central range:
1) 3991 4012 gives -4.01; 56.8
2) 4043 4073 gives -3.41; 57.4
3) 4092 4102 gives 2.31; 41.7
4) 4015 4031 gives -3.06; 58.5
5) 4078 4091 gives -0.27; 54.5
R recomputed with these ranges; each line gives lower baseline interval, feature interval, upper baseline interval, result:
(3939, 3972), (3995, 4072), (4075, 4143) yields -0.19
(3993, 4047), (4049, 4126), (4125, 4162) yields 0.11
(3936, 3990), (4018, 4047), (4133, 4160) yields -0.16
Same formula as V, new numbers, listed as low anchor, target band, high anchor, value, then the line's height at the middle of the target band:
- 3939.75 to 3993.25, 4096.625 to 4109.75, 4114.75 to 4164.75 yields 3.85 angstrom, 54.8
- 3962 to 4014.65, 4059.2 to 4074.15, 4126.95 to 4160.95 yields -0.98 angstrom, 53.2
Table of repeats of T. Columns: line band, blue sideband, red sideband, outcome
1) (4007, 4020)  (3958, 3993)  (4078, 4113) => -3.8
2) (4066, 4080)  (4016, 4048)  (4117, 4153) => 0.4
